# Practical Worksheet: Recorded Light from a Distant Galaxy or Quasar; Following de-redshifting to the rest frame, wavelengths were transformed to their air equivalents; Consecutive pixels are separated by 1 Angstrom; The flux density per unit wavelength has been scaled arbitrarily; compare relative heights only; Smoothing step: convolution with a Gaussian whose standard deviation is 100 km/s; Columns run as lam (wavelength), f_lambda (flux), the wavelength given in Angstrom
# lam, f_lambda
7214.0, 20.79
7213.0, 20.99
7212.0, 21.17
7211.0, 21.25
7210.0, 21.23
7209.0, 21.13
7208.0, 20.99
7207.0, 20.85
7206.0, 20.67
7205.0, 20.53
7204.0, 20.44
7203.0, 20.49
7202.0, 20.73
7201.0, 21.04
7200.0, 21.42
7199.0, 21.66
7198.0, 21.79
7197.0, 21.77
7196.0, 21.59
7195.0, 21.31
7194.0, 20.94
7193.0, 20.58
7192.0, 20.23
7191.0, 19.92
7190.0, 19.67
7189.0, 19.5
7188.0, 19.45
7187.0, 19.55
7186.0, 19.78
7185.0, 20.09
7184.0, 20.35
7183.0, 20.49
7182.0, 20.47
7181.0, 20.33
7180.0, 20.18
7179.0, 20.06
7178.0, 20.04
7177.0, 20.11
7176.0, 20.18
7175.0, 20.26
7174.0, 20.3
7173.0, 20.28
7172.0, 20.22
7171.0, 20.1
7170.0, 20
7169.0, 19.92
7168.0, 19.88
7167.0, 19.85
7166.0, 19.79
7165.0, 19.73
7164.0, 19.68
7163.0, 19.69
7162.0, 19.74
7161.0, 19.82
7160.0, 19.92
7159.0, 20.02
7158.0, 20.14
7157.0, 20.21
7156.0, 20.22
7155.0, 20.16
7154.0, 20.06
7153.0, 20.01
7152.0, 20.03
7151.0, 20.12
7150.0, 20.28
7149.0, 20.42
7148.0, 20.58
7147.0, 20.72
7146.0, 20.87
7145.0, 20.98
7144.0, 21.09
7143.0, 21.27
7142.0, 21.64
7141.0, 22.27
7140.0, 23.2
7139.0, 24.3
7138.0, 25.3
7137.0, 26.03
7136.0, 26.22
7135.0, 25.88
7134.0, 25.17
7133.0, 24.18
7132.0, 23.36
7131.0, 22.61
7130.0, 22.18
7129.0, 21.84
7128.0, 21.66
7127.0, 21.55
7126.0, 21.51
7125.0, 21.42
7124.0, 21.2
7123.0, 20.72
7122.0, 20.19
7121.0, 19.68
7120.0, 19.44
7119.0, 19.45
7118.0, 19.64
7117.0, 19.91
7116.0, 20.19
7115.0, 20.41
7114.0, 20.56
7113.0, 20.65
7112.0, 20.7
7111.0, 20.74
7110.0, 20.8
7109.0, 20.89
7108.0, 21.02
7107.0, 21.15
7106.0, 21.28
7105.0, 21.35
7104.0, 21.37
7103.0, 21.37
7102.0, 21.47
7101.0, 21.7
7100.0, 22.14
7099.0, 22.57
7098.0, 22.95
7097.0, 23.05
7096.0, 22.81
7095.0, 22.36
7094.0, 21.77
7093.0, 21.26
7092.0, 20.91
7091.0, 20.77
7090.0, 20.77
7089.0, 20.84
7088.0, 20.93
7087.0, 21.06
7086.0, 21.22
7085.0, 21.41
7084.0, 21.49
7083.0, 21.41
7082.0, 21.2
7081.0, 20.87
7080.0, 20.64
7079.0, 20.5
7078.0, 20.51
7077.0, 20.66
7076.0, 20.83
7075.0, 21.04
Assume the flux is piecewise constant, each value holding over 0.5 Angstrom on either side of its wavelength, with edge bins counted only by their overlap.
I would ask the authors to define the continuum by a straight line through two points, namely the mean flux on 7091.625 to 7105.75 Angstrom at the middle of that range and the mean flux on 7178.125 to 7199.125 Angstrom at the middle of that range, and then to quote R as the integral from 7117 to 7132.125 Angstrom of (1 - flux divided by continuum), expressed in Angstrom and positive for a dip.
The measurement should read 0.3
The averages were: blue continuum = 21.9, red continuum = 20.4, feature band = 21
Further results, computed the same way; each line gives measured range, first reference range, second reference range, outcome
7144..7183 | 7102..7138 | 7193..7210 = 2.2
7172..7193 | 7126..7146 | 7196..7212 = 1.6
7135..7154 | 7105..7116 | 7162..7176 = -1.6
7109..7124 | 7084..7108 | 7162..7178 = 0.6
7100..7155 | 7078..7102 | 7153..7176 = -2.1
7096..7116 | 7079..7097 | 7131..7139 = 1.1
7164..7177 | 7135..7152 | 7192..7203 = 1.0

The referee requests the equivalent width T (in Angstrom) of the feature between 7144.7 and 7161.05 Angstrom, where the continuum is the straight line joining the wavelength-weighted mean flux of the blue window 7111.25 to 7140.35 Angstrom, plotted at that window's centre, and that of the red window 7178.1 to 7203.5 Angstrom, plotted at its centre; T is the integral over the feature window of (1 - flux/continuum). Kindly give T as 0.9 Angstrom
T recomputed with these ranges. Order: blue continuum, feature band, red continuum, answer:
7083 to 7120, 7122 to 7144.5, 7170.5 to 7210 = -2.09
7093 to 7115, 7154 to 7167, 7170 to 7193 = 0.34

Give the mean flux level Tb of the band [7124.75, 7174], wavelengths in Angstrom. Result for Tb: 21.3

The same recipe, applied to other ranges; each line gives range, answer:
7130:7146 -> 23.4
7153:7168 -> 19.9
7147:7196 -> 20.1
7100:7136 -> 21.4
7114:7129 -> 20.5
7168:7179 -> 20.1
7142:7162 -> 20.4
